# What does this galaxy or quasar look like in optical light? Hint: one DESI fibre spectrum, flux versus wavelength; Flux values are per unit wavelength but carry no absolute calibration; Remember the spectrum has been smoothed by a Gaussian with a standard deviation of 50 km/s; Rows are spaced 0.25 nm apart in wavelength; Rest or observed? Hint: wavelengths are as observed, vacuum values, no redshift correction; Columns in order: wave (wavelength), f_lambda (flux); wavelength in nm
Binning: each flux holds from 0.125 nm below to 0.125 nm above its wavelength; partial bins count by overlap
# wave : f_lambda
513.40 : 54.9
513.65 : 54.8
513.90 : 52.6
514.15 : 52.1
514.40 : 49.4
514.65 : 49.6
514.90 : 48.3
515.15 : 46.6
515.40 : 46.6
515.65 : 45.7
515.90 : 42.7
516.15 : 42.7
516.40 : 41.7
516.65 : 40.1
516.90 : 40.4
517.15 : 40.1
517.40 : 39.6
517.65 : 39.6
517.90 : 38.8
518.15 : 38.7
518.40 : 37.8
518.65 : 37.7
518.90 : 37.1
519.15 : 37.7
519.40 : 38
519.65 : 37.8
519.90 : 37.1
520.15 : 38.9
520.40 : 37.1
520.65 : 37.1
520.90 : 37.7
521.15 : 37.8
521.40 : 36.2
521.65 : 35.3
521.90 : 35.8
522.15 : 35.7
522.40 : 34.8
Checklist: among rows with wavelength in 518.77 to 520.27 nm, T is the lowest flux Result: 37.1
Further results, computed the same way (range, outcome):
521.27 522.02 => 35.3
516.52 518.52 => 37.8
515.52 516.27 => 42.7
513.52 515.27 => 46.6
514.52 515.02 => 48.3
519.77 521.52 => 36.2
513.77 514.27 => 52.1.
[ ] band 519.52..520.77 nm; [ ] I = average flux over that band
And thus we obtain 37.6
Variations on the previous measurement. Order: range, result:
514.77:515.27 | 47.5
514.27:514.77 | 49.5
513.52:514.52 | 52.3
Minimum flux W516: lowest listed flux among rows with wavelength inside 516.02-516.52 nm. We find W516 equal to 41.7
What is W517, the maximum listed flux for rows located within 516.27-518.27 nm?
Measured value 41.7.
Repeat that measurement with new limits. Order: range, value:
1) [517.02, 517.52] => 40.1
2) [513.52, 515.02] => 54.8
